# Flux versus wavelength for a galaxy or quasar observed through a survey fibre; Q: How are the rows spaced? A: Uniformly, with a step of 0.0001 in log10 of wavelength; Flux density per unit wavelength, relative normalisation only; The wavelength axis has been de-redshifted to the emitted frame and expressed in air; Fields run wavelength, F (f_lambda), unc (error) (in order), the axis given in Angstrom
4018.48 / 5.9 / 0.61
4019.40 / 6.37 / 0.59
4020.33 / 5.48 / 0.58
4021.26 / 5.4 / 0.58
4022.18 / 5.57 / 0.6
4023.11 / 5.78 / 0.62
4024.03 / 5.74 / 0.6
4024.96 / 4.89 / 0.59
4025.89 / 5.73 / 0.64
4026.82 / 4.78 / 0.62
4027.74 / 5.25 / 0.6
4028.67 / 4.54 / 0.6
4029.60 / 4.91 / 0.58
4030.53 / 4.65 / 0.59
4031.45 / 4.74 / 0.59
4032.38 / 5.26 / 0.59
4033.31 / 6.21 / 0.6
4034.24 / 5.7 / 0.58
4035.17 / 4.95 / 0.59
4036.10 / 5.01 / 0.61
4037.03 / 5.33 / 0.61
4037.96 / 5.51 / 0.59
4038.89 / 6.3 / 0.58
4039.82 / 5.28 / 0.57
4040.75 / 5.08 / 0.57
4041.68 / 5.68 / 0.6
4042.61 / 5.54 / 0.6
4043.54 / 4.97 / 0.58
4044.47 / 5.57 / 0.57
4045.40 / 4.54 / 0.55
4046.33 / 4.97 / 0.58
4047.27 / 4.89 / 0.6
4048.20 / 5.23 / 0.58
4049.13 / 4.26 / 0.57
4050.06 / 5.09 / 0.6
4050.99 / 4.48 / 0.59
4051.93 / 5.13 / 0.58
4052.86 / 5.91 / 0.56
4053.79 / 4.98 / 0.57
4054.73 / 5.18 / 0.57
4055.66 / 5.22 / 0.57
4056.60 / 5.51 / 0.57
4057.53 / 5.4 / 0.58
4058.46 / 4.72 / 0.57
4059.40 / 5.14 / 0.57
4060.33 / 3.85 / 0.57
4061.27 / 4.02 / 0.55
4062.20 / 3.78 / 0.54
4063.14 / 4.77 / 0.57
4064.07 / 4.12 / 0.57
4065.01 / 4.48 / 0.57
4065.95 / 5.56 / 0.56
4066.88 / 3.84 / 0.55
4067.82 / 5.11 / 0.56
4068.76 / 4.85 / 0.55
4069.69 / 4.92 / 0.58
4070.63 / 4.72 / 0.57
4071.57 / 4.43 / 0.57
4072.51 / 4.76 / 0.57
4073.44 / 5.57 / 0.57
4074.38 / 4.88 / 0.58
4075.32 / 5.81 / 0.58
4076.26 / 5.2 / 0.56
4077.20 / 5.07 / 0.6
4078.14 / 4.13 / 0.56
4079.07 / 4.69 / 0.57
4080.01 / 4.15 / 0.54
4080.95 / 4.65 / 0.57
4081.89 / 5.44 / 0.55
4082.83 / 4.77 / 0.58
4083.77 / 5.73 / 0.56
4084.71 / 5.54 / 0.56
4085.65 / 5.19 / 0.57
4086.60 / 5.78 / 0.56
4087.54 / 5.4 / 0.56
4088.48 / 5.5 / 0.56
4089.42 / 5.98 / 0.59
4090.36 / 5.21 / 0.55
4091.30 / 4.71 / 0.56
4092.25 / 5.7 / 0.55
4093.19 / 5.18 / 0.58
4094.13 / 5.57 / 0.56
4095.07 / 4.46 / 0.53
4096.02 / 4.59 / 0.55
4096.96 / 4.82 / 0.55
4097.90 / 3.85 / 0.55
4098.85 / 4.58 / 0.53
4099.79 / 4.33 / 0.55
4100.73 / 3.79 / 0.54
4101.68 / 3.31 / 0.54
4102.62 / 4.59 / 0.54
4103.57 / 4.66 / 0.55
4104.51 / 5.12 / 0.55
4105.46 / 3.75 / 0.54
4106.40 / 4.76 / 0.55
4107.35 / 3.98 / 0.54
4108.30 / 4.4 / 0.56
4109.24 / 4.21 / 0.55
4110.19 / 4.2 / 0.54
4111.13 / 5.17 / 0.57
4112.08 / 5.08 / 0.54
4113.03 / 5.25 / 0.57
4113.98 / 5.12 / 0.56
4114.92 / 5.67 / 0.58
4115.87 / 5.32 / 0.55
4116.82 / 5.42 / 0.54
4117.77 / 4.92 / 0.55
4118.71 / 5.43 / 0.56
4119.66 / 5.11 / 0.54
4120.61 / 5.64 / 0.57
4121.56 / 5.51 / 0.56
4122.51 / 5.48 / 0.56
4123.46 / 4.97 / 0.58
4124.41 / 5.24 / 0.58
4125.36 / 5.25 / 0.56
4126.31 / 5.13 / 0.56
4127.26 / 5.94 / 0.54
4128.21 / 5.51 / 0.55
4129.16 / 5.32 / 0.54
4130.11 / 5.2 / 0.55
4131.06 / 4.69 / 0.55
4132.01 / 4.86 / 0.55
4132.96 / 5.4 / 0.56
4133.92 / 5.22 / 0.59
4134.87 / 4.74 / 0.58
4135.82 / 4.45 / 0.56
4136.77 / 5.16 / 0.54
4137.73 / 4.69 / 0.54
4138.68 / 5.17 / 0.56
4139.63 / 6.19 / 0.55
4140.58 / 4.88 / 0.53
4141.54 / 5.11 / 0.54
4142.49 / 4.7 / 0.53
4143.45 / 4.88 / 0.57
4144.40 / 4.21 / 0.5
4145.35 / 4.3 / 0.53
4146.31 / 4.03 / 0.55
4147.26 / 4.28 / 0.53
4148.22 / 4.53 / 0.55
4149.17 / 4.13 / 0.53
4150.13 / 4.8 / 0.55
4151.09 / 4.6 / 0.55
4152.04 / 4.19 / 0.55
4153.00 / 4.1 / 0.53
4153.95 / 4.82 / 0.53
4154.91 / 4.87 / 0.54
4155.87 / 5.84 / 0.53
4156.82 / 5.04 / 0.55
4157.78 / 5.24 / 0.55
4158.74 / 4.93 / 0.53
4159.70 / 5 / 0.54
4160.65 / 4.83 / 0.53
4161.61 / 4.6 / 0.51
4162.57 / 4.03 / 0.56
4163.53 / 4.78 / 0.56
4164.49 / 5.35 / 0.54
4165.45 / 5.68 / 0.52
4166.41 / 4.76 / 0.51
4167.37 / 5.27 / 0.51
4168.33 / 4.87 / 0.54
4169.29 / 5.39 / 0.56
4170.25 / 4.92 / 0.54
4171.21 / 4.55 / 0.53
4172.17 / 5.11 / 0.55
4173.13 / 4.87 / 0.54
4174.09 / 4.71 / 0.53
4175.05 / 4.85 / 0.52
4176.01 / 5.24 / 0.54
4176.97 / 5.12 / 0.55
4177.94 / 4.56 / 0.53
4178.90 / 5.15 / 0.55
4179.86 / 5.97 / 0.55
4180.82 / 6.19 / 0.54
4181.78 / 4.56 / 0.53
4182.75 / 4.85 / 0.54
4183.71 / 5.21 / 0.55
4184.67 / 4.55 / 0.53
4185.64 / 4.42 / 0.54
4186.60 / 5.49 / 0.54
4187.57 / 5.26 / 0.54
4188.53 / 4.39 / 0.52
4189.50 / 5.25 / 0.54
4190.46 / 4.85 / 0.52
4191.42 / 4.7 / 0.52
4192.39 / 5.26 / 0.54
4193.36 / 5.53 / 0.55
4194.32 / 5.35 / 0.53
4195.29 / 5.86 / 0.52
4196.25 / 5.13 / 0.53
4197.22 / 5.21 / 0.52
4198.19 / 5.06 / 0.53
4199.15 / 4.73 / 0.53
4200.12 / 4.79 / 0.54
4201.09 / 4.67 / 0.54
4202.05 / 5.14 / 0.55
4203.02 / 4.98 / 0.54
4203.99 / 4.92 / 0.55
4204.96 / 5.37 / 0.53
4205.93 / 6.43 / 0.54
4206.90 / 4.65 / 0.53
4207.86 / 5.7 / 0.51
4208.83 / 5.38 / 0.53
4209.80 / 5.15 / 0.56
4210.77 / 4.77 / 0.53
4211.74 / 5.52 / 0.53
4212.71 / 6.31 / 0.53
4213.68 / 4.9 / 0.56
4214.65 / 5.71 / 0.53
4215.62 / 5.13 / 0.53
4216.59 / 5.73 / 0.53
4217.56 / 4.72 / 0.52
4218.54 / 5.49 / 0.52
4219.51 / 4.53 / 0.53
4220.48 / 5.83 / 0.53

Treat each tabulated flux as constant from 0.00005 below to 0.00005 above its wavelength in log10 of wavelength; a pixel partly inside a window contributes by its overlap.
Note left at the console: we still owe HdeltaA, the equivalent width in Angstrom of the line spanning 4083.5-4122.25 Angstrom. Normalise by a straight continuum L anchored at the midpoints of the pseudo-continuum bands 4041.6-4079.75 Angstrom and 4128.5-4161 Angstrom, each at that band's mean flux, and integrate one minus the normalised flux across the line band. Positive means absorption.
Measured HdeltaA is -0.6 Angstrom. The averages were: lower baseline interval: 4.89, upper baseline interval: 4.84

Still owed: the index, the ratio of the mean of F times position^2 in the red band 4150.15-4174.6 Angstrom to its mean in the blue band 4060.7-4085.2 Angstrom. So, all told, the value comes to 1.06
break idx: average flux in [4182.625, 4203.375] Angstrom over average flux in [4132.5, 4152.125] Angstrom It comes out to 1.06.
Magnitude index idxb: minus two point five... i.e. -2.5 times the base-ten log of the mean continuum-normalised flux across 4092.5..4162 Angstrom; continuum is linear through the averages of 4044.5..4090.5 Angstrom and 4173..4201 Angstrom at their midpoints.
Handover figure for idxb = 0.03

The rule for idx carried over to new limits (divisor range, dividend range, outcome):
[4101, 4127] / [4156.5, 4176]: 1.01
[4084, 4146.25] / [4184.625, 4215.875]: 1.04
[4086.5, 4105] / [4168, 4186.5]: 1.04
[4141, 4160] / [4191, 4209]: 1.11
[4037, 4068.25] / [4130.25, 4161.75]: 0.97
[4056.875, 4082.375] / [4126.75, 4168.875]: 1.03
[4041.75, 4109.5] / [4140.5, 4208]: 1.02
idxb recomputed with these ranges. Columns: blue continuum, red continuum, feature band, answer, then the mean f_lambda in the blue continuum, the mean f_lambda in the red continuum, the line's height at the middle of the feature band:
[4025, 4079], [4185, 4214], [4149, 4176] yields 0.05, 5.01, 5.17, 5.13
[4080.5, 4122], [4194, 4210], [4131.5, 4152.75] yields 0.07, 4.94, 5.21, 5.05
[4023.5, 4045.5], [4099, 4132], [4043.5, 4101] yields 0.04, 5.27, 4.92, 5.11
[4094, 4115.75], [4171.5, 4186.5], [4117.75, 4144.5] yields -0.09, 4.57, 5.03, 4.74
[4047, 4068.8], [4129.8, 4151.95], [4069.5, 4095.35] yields -0.07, 4.81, 4.78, 4.8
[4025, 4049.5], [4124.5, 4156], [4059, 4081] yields 0.09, 5.19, 4.88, 5.09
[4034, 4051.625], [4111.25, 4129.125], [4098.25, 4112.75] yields 0.20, 5.17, 5.33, 5.3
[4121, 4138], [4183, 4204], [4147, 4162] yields 0.08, 5.16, 5.04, 5.11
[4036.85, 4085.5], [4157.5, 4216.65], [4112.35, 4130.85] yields -0.06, 4.98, 5.11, 5.04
